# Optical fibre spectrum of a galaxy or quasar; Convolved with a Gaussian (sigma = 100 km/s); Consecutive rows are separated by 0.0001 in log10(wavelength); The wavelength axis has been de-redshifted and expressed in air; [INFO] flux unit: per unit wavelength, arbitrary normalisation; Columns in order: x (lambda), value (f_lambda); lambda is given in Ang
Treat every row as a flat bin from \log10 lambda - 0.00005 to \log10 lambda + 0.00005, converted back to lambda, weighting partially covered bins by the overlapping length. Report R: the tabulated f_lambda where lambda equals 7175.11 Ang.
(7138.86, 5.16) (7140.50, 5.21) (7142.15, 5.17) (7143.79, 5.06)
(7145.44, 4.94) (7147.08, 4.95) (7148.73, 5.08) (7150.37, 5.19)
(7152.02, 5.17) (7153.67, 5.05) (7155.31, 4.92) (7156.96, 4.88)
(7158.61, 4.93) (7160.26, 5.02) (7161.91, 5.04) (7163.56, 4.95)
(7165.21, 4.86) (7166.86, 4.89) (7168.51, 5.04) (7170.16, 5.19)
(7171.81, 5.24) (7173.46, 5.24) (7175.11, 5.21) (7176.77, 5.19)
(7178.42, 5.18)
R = 5.21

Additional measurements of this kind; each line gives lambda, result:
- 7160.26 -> 5.02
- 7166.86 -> 4.89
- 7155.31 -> 4.92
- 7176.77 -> 5.19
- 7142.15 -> 5.17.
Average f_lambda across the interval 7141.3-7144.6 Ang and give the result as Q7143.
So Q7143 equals 5.11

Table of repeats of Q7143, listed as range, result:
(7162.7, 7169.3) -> 4.93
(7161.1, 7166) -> 4.95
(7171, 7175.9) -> 5.23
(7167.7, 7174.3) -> 5.18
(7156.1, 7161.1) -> 4.94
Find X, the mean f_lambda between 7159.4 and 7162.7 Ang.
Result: 5.02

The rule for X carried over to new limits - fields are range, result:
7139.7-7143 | 5.19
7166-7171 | 5.04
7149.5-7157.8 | 5.04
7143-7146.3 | 5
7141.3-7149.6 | 5.04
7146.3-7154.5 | 5.09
